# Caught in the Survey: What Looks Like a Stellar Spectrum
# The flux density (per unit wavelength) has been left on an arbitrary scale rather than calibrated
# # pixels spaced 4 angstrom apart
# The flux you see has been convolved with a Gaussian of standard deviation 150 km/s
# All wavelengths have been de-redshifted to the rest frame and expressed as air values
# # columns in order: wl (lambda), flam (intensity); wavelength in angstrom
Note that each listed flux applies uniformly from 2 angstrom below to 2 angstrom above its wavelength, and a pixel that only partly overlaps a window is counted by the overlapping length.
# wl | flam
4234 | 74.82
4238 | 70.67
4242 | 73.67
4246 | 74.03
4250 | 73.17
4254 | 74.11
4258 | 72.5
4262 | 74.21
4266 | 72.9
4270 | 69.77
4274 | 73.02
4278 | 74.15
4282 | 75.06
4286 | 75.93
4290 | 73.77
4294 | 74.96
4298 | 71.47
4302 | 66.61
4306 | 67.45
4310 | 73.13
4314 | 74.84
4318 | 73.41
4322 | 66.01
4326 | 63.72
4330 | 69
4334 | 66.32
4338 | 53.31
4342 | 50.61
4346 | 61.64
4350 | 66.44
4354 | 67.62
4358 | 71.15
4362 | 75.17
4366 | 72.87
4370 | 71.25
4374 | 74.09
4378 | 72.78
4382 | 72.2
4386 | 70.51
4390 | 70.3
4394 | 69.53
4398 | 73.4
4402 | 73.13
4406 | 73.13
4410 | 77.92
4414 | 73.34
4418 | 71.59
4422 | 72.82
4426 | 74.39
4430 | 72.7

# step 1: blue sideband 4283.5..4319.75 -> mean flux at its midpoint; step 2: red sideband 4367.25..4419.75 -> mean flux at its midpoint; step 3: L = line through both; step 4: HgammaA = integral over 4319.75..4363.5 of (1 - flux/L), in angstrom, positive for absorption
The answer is 4.8 angstrom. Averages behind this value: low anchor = 72.4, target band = 64.6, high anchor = 72.6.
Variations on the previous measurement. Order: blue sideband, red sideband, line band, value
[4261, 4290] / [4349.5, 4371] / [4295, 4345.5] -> 4.1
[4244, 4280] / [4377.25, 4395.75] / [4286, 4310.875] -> 0.3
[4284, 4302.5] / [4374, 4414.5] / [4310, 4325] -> 0.4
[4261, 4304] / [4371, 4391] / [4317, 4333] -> 1.1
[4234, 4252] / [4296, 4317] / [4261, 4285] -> -0.4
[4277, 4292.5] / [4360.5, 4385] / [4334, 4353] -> 3.7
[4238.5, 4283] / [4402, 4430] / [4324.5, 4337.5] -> 1.5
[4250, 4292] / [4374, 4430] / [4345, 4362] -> 1.2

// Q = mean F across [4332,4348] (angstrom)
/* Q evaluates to 58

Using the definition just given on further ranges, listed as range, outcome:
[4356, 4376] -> 72.9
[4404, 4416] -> 74.8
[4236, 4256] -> 73.1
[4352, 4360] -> 69.4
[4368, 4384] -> 72.6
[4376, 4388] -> 71.8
